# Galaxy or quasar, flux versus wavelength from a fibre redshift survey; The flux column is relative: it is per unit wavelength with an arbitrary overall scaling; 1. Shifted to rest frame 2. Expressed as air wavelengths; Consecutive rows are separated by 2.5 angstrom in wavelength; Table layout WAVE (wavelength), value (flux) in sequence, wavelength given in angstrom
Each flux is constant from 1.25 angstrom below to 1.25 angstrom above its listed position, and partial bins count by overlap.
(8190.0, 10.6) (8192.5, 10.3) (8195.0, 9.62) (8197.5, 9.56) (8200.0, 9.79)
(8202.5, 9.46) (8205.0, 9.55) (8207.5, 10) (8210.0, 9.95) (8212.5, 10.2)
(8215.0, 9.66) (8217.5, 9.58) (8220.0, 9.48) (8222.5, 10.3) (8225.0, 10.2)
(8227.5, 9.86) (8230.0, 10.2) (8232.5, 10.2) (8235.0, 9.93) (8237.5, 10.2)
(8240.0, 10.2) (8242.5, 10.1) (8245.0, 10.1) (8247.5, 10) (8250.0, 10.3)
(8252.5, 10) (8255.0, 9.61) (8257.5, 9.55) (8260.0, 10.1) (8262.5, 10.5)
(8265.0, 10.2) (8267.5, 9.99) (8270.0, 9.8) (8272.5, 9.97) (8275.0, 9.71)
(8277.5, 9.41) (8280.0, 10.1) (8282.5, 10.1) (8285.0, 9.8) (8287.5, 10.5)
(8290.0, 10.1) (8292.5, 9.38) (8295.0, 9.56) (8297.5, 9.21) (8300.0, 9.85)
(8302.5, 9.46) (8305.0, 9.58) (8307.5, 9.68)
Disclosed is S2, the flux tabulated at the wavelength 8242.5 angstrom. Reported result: 10.1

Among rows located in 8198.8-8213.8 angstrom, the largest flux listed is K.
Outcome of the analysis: 10.2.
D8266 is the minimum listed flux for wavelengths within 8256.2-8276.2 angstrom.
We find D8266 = 9.55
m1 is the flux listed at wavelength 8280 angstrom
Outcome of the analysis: 10.1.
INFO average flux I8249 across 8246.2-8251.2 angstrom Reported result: 10.1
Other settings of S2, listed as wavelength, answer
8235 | 9.93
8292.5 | 9.38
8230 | 10.2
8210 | 9.95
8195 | 9.62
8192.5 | 10.3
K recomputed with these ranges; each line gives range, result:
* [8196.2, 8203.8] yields 9.79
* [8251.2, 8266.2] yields 10.5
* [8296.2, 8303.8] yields 9.85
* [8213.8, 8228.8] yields 10.3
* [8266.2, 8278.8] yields 9.99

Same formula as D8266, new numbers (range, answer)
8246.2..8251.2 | 10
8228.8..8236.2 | 9.93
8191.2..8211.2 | 9.46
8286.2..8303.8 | 9.21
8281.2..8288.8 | 9.8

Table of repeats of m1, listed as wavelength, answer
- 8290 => 10.1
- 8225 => 10.2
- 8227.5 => 9.86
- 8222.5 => 10.3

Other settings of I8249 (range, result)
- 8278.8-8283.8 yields 10.1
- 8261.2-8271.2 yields 10.1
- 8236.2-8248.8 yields 10.1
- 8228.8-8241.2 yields 10.1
